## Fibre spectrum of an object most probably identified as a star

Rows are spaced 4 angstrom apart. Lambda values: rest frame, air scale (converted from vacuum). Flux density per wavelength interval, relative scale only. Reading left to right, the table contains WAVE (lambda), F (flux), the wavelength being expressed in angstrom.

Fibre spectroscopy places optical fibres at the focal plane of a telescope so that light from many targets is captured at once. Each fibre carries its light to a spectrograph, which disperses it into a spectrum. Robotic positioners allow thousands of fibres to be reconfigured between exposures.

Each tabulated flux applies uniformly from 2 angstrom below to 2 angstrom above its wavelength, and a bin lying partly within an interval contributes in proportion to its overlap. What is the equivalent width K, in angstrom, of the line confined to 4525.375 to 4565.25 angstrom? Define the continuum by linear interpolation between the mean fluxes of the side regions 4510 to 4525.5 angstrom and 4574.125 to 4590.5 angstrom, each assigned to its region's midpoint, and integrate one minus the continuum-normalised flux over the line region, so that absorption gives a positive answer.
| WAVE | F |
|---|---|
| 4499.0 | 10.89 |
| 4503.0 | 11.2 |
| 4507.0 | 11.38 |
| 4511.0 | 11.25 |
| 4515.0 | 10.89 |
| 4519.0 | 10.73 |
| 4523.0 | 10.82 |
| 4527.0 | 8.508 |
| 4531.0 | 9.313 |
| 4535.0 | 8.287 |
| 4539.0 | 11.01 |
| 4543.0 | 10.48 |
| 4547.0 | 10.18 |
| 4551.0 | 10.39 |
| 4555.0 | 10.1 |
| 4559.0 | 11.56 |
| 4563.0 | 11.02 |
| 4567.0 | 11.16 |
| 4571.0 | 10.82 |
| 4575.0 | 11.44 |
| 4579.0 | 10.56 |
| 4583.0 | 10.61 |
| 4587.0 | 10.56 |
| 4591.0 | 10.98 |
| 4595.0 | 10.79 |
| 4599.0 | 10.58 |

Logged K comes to 2.6 angstrom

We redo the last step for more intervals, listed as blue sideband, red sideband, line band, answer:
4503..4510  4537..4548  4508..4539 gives 2.5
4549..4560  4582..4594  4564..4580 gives -0.5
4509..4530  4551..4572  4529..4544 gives 1.2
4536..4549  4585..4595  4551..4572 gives -0.7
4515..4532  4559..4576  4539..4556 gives 0.4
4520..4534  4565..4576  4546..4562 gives -0.1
